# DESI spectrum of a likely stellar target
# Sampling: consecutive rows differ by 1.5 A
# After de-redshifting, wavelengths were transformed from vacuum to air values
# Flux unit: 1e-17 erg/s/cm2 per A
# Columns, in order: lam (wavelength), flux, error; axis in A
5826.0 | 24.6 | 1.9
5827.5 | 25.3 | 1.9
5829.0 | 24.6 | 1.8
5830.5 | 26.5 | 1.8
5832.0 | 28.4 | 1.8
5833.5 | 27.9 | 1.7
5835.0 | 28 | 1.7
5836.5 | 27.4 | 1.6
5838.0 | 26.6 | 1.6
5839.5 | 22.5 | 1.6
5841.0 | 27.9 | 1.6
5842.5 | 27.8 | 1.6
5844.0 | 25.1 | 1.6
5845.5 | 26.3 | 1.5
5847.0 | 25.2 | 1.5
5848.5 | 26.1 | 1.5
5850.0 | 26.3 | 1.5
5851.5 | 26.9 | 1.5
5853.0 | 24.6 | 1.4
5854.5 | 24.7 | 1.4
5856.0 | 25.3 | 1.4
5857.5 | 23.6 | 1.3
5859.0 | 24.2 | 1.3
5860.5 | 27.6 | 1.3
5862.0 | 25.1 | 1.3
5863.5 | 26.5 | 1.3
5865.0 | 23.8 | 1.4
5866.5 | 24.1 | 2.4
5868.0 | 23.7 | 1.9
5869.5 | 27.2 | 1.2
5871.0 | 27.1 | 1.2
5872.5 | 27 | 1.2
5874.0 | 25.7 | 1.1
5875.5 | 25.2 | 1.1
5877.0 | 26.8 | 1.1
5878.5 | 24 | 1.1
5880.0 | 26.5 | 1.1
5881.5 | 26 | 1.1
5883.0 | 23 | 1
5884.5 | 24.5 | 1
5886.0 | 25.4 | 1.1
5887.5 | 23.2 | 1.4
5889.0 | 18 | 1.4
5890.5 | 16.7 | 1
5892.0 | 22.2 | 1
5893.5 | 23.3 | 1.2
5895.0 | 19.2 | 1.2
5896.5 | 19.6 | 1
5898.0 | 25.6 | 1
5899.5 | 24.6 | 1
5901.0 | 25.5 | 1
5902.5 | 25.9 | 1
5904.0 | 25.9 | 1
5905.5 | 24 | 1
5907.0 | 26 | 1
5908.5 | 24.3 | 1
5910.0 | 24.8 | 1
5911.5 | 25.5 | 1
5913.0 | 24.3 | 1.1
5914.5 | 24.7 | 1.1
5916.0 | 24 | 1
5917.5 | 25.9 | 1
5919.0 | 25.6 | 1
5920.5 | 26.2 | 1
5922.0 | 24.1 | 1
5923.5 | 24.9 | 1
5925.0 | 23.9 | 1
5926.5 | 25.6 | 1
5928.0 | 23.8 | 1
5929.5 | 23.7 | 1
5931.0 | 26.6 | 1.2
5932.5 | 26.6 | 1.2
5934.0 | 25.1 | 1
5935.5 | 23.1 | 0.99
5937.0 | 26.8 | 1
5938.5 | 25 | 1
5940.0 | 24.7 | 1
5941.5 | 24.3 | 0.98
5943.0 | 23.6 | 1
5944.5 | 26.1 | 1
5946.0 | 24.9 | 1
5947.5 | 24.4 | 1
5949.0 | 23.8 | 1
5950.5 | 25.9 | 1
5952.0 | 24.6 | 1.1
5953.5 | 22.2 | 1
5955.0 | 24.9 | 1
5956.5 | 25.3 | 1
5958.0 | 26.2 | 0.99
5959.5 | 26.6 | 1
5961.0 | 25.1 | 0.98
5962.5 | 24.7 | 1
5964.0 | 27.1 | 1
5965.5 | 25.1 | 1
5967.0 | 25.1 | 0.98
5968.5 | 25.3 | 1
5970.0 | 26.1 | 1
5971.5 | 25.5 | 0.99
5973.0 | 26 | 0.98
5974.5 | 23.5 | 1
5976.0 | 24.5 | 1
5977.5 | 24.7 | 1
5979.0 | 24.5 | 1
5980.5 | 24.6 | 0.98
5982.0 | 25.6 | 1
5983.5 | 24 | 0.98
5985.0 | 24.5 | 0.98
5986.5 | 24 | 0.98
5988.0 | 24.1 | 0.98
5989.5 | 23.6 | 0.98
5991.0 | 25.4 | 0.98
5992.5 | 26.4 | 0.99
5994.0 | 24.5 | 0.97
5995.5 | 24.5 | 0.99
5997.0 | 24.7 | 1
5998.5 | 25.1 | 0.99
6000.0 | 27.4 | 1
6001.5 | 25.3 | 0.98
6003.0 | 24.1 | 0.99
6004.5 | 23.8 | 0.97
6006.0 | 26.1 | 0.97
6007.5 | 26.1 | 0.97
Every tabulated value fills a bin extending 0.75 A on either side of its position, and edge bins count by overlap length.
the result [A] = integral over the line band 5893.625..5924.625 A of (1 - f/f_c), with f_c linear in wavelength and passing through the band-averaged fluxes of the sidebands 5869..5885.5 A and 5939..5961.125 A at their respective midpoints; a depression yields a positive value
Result 1.00 A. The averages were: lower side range 25.7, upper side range 24.8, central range 24.5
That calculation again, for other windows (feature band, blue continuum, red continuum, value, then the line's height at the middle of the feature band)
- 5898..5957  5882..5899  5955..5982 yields -3.5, 23.5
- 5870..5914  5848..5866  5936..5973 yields 2.0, 25.3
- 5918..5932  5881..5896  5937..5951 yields -0.6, 23.9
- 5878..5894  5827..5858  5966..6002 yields 1.7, 25.7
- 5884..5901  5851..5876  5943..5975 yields 2.1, 25.3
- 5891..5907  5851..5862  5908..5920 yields 0.9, 25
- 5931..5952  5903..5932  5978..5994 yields -0.1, 24.9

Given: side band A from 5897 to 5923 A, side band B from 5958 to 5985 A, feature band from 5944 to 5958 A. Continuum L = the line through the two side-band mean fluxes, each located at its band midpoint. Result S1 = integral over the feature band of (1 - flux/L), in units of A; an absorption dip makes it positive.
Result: 0.23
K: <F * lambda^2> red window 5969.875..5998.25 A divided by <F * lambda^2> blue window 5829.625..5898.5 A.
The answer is 1.0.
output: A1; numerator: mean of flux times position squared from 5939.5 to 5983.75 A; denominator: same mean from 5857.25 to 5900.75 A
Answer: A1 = 1.06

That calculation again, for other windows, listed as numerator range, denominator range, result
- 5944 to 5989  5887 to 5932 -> 1.06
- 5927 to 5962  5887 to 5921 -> 1.07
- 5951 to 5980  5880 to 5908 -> 1.10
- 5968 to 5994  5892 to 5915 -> 1.06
